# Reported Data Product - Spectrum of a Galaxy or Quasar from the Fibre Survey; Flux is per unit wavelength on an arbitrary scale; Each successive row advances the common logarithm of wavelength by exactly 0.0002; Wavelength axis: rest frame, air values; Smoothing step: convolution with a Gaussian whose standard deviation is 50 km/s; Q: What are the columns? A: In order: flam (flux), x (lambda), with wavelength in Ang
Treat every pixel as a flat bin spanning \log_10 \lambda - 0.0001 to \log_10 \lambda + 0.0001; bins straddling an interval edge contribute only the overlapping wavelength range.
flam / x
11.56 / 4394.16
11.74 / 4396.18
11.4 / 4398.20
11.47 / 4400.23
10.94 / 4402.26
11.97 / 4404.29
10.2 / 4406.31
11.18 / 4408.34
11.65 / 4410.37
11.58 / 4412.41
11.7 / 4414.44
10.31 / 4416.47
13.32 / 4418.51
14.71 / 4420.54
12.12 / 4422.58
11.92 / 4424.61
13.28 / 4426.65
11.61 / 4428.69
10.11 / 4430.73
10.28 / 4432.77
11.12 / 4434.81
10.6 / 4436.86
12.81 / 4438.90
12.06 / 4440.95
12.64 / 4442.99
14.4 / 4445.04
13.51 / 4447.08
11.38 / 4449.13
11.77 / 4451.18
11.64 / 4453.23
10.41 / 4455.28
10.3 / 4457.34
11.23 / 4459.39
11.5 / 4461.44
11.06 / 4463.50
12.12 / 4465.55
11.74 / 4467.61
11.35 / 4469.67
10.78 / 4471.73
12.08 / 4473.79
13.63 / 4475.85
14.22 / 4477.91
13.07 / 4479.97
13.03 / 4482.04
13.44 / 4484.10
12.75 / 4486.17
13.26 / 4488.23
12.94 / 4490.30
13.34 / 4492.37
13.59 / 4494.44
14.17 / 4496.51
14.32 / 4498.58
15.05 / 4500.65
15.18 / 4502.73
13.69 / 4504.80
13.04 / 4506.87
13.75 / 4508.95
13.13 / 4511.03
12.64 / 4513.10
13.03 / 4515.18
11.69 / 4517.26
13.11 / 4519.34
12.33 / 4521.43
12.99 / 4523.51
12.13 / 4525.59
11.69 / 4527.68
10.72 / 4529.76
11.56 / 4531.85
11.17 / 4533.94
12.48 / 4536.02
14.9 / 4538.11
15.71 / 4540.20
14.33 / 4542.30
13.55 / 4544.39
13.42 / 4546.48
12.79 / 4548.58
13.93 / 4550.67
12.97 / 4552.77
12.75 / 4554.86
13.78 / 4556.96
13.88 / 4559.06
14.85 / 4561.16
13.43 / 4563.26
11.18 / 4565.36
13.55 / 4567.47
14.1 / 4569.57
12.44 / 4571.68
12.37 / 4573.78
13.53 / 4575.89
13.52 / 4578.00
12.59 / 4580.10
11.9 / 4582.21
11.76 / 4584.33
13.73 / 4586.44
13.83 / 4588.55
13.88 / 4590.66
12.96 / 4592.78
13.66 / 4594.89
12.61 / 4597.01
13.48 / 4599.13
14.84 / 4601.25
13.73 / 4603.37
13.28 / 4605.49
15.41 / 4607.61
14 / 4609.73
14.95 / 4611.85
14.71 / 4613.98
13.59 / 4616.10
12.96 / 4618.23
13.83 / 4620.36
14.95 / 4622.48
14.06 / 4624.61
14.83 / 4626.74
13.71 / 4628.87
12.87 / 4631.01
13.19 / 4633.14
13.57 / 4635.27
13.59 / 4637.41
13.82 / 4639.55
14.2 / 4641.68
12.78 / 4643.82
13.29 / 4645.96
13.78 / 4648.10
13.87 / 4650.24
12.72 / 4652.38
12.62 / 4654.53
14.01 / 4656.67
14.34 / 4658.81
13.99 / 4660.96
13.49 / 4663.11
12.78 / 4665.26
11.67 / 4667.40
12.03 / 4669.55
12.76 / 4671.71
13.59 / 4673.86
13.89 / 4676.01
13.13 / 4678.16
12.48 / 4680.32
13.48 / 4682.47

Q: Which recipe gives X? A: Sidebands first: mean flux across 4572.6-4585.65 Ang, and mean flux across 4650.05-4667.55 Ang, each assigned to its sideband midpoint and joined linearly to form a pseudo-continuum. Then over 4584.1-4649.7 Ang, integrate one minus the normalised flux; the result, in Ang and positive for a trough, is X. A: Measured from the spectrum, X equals -4.0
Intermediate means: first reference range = 12.6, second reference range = 13.3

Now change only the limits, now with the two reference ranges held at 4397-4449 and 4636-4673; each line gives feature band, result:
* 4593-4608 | -0.9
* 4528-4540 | 0.2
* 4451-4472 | 1.5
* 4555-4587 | -0.8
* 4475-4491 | -1.4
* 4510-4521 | -0.2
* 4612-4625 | -1.0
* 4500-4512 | -1.5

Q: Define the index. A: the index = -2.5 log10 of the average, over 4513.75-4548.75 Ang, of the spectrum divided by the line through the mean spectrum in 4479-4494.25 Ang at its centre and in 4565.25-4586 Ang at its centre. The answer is 0.01 mag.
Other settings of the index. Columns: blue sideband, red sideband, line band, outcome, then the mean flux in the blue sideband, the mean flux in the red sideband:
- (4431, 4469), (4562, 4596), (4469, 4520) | -0.09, 11.7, 13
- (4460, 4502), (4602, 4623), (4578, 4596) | 0.07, 12.9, 14.1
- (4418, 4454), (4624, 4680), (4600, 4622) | -0.08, 12.2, 13.4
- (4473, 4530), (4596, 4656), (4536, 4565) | -0.03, 13.2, 13.8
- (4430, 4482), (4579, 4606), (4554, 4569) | -0.04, 11.9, 13.3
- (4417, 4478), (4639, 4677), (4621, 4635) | -0.06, 11.9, 13.3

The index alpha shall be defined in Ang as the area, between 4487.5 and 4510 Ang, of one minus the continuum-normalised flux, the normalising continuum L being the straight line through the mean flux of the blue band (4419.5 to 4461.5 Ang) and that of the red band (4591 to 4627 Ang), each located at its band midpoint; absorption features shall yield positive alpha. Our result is -2.2 Ang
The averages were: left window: 11.9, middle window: 13.9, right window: 14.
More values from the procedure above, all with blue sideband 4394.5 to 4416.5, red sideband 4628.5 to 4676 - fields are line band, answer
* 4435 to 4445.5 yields -0.6 Ang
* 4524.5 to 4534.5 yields 0.7 Ang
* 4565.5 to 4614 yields -2.4 Ang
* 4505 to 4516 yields -0.9 Ang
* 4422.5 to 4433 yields -0.1 Ang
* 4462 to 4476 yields 0.2 Ang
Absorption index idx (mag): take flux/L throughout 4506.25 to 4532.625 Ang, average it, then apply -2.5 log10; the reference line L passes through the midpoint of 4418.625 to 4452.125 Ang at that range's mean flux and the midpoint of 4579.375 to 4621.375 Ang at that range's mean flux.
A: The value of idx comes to 0.04 mag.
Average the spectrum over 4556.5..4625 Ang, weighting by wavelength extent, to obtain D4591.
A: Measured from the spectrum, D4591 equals 13.6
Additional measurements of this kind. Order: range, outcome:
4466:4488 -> 12.6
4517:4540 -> 12.4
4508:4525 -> 12.8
